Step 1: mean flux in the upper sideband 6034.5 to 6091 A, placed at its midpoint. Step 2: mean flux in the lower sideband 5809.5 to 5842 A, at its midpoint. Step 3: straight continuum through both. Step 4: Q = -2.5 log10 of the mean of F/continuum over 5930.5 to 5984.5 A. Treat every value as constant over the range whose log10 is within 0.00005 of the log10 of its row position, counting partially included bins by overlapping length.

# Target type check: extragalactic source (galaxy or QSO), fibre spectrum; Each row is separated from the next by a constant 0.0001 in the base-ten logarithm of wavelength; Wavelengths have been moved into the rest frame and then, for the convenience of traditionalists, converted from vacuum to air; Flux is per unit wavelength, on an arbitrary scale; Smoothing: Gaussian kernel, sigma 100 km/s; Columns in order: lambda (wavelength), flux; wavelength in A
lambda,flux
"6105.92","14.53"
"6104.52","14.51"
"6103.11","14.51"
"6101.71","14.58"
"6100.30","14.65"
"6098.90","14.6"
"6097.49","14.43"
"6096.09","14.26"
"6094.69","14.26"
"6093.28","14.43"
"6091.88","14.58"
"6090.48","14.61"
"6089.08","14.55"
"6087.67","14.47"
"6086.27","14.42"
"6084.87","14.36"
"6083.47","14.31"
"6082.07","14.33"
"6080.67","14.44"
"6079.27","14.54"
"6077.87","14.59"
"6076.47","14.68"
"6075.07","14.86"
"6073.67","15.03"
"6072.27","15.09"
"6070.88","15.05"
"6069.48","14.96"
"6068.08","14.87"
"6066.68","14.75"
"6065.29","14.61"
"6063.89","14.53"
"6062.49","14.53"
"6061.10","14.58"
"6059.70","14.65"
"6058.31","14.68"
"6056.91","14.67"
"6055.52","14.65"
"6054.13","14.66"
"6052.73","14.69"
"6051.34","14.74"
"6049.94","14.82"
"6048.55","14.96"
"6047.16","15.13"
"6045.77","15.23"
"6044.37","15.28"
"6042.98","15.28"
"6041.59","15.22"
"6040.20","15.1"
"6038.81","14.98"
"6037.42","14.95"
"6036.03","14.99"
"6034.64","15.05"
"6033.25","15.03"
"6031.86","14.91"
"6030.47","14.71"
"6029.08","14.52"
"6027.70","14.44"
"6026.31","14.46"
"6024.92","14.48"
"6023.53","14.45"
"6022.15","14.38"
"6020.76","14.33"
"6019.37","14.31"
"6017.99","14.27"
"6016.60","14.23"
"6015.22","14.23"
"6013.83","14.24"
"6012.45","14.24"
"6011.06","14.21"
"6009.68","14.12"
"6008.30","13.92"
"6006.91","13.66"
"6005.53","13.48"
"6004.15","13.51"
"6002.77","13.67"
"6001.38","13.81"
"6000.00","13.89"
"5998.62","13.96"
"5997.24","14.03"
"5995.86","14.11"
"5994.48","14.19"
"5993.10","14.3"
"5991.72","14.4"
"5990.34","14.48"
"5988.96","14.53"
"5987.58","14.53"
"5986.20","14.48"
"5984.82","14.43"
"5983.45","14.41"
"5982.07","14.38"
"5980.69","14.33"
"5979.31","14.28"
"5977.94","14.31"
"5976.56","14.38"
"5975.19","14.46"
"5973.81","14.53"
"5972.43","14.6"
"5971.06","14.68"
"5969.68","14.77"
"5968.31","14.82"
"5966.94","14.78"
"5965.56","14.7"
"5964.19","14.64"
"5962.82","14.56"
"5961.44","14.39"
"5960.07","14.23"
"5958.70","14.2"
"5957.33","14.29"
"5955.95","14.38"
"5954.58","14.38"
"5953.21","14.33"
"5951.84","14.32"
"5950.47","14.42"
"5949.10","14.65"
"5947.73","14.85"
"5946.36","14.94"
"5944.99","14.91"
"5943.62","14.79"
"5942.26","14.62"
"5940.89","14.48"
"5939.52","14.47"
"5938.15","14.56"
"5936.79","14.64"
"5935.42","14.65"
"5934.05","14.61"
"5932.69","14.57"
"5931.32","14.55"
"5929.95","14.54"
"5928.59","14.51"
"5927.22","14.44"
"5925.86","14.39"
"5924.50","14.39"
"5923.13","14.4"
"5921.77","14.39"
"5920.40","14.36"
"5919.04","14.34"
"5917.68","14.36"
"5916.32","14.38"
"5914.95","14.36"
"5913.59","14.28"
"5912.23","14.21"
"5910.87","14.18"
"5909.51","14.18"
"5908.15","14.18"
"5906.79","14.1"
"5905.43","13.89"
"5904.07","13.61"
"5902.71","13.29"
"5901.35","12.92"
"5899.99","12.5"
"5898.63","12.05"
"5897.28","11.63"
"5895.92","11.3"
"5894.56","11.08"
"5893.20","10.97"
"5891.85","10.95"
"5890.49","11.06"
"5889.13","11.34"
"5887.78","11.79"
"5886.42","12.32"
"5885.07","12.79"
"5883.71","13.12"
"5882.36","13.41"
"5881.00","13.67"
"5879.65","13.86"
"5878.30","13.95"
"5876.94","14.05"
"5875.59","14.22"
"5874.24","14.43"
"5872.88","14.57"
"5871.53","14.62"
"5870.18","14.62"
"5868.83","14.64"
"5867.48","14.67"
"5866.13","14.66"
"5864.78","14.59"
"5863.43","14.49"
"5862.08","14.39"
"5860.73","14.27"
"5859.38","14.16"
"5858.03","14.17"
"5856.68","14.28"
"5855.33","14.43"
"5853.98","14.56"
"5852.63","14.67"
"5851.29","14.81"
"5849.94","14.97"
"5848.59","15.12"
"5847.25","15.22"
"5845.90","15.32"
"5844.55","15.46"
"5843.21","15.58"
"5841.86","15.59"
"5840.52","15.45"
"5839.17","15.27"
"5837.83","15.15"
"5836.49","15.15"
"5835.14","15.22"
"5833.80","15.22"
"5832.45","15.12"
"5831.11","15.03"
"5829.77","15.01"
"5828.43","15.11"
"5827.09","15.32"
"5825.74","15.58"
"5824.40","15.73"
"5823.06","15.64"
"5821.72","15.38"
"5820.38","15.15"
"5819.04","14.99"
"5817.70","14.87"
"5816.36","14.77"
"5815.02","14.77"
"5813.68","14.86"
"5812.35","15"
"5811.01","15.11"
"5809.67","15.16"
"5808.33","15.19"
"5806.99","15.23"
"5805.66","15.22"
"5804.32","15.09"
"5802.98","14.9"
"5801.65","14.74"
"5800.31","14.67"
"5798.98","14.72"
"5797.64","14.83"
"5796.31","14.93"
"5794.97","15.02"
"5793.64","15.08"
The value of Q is 0.03 mag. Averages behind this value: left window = 15.2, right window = 14.8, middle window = 14.5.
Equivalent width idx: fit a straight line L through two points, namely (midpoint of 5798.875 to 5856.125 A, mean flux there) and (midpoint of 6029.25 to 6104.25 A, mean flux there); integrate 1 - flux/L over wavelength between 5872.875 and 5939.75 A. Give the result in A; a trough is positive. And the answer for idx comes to 6.3 A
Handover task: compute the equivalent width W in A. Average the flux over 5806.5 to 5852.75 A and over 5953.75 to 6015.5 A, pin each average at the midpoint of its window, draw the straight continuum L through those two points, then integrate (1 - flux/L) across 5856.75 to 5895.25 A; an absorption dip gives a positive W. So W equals 3.7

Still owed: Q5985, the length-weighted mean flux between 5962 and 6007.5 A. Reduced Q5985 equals 14.3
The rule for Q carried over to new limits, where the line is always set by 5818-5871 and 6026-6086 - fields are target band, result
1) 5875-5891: 0.15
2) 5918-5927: 0.04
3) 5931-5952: 0.02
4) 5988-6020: 0.06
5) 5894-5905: 0.21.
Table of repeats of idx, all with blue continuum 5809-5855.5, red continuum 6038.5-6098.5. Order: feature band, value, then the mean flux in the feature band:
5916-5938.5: 0.7 A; 14.5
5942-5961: 0.5 A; 14.5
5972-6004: 1.3 A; 14.3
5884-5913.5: 4.7 A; 12.6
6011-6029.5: 0.6 A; 14.3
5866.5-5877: 0.4 A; 14.5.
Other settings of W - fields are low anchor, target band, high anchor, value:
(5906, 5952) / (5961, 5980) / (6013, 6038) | -0.1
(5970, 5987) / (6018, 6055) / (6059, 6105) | -0.7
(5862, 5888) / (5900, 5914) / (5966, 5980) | 0.4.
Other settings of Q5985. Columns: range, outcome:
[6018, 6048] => 14.8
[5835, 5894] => 14.1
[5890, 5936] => 13.6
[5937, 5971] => 14.6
